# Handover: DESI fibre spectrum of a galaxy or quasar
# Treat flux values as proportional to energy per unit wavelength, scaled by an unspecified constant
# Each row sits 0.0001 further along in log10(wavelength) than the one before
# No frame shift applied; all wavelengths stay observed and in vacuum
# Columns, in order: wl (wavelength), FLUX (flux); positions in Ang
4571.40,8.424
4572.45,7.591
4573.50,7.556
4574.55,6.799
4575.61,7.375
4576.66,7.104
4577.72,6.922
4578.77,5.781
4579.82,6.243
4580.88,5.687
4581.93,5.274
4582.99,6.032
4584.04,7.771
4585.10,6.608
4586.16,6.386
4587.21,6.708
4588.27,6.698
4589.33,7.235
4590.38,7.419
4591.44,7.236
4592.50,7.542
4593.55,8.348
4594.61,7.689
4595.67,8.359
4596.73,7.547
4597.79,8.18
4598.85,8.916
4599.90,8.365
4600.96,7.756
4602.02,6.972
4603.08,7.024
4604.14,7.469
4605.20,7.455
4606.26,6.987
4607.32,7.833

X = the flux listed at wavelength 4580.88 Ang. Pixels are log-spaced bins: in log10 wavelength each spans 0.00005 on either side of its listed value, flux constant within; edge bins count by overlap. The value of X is 5.687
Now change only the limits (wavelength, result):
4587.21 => 6.708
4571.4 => 8.424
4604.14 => 7.469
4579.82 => 6.243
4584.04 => 7.771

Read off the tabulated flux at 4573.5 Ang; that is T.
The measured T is 7.556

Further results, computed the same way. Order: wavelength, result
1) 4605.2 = 7.455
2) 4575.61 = 7.375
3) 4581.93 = 5.274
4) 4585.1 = 6.608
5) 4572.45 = 7.591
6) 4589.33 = 7.235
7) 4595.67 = 8.359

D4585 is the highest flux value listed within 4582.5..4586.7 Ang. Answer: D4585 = 7.771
